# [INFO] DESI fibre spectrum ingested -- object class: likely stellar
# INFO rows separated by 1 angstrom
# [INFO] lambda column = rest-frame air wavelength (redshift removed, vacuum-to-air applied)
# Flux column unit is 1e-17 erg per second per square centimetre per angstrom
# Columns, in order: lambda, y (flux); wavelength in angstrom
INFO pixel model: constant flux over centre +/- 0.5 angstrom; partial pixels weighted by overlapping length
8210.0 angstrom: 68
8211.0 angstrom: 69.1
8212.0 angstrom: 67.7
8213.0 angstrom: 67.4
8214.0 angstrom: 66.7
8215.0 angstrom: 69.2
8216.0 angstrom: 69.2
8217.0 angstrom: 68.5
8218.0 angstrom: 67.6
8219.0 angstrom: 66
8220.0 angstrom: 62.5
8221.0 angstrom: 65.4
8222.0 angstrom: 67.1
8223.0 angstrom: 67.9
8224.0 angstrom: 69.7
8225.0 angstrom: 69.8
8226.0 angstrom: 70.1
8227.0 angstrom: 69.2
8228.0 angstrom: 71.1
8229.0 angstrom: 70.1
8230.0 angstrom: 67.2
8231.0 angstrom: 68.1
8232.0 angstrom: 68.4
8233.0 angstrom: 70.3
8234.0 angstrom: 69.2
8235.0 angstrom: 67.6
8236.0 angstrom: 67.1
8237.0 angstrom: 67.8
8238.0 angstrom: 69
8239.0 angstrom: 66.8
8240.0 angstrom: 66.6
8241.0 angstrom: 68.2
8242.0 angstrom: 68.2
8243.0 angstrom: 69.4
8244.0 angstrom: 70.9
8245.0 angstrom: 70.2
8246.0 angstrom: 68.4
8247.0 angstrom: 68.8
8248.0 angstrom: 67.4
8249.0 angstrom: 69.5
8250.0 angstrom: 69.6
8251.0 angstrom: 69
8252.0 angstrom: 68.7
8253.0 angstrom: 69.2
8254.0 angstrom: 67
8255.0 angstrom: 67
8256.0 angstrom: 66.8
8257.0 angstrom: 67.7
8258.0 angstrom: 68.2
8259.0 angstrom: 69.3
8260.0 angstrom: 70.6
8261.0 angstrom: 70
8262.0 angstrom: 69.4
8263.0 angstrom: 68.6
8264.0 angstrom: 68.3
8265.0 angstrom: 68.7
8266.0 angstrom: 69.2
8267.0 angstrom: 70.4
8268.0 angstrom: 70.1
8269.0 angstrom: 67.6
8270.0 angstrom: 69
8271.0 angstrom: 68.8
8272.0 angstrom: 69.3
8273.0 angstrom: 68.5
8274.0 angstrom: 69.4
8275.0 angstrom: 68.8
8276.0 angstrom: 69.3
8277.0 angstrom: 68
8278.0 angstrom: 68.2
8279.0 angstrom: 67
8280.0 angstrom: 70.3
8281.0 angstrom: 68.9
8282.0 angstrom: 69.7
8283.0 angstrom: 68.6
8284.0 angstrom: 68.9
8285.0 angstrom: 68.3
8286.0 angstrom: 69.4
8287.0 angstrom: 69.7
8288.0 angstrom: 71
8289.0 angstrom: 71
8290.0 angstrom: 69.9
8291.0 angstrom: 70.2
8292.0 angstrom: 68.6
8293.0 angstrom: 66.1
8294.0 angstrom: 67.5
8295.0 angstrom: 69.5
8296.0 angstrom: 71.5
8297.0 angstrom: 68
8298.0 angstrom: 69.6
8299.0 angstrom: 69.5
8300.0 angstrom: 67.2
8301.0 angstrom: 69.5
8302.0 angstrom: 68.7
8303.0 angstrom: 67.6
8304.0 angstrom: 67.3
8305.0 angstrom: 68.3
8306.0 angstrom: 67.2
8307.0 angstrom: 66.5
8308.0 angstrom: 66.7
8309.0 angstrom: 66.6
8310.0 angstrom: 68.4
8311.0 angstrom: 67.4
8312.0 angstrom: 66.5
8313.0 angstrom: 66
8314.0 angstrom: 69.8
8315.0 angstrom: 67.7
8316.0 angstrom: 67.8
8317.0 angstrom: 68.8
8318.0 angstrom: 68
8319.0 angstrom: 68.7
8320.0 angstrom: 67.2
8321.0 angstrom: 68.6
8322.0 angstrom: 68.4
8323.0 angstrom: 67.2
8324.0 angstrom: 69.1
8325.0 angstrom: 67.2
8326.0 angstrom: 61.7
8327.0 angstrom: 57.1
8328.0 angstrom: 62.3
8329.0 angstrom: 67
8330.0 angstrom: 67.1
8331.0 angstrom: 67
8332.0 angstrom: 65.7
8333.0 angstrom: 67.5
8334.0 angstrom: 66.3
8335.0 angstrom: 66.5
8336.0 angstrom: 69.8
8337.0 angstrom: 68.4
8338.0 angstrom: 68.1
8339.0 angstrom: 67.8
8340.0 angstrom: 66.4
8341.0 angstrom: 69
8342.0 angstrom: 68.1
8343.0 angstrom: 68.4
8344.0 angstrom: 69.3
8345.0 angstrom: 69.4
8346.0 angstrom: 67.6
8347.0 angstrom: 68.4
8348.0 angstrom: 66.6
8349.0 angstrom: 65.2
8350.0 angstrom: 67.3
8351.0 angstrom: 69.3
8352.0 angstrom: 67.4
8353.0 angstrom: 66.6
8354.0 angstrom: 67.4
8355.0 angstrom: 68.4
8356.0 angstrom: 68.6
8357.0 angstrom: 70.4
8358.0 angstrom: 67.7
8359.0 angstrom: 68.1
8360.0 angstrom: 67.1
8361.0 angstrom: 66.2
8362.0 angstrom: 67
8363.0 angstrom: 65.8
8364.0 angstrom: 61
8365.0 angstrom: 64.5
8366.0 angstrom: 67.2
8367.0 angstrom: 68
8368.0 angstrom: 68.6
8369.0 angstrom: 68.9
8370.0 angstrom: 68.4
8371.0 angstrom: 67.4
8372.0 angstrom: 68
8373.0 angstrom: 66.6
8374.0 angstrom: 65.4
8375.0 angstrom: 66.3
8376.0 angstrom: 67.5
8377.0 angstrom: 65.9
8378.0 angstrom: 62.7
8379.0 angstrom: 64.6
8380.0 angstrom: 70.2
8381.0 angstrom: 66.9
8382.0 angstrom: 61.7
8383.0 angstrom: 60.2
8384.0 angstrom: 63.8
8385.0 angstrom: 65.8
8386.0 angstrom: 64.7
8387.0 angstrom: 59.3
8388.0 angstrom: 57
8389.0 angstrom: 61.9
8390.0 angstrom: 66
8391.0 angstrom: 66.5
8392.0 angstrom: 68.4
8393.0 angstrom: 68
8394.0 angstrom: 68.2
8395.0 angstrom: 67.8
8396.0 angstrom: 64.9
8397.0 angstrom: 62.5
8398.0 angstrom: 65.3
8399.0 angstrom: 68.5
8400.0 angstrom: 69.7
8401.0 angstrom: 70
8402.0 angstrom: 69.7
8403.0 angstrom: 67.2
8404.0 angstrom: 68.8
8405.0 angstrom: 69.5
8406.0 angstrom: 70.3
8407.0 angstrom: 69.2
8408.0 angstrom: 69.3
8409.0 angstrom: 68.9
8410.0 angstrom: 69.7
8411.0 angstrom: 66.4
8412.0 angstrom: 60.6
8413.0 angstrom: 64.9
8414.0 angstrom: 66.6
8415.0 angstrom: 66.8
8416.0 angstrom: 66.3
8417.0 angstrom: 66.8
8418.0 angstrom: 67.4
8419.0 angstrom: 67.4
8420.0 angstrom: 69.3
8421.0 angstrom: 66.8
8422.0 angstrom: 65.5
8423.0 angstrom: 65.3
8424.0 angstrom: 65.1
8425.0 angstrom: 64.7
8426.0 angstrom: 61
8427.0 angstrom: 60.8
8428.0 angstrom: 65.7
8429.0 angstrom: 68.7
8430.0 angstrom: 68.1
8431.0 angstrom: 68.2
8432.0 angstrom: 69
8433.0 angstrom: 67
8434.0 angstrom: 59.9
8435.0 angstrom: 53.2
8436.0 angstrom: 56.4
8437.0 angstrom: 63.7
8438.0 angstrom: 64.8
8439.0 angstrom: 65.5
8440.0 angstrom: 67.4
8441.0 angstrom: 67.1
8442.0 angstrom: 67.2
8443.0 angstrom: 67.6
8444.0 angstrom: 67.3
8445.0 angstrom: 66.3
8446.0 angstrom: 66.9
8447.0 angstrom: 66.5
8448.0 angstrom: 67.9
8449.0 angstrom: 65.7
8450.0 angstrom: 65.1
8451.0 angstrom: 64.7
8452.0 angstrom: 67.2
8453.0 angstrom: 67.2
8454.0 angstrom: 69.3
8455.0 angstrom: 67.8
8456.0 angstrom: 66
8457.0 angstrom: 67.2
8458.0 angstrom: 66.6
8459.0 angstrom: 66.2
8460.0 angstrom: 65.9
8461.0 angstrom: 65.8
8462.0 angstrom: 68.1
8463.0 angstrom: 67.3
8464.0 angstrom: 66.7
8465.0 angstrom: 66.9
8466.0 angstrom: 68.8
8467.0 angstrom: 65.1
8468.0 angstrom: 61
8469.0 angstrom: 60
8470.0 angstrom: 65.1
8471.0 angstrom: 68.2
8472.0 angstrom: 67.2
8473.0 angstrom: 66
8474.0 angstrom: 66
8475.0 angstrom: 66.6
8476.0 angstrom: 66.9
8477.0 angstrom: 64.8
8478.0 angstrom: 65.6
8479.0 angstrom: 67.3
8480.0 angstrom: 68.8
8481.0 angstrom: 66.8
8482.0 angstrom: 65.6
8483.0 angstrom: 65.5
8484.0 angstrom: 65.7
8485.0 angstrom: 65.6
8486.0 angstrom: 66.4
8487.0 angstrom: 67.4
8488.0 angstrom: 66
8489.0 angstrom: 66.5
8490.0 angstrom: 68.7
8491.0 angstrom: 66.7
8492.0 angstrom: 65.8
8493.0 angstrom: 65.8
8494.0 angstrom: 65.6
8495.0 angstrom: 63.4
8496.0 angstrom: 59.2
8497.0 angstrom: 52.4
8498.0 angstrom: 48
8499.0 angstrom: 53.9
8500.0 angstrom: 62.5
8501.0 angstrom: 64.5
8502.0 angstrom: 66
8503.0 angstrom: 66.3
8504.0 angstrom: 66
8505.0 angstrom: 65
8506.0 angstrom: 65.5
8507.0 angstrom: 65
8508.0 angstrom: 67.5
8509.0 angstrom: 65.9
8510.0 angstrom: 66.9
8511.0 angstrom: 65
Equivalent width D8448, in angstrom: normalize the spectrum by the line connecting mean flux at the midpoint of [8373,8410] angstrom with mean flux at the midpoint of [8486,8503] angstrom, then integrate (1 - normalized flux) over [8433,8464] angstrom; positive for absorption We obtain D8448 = -0.6 angstrom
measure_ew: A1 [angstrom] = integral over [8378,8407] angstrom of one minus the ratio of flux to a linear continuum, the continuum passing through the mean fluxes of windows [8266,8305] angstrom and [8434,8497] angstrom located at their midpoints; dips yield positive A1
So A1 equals 0.4 angstrom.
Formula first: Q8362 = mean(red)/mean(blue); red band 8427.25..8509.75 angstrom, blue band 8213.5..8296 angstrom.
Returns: 0.95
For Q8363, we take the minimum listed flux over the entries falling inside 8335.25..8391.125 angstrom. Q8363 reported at 57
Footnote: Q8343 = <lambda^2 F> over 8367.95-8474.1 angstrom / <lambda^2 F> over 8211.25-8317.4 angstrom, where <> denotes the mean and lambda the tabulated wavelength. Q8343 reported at 1.00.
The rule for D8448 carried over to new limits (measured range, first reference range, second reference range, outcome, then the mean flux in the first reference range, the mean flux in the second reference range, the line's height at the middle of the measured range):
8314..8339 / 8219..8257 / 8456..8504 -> 0.08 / 68.3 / 65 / 67.1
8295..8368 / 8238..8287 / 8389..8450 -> 0.32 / 68.8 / 66.3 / 67.7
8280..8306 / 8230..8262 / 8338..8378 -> -0.36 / 68.5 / 67.3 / 68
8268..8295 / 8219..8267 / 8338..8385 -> -0.39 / 68.5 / 66.9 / 68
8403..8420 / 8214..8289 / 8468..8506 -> -0.43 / 68.6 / 64.5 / 65.8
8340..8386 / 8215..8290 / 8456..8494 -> 0.42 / 68.7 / 66.2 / 67.5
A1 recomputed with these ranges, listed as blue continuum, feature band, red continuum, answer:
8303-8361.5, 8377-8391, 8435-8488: 0.7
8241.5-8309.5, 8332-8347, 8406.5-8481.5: -0.1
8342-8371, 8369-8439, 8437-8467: 1.3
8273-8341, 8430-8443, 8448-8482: 0.4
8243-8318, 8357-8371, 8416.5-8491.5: 0.1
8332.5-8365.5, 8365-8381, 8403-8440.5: 0.0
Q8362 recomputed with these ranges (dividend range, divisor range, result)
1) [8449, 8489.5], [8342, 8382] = 0.99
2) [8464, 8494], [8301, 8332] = 0.99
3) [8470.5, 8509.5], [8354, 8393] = 0.98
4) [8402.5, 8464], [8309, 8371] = 0.98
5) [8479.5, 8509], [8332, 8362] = 0.95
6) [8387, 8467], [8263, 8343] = 0.97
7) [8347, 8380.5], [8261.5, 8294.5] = 0.97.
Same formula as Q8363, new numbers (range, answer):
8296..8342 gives 57.1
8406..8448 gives 53.2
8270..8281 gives 67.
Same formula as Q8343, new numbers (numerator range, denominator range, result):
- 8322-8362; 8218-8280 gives 1.00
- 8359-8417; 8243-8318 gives 0.99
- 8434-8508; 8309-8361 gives 1.00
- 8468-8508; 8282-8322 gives 0.99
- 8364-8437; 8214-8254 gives 1.00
